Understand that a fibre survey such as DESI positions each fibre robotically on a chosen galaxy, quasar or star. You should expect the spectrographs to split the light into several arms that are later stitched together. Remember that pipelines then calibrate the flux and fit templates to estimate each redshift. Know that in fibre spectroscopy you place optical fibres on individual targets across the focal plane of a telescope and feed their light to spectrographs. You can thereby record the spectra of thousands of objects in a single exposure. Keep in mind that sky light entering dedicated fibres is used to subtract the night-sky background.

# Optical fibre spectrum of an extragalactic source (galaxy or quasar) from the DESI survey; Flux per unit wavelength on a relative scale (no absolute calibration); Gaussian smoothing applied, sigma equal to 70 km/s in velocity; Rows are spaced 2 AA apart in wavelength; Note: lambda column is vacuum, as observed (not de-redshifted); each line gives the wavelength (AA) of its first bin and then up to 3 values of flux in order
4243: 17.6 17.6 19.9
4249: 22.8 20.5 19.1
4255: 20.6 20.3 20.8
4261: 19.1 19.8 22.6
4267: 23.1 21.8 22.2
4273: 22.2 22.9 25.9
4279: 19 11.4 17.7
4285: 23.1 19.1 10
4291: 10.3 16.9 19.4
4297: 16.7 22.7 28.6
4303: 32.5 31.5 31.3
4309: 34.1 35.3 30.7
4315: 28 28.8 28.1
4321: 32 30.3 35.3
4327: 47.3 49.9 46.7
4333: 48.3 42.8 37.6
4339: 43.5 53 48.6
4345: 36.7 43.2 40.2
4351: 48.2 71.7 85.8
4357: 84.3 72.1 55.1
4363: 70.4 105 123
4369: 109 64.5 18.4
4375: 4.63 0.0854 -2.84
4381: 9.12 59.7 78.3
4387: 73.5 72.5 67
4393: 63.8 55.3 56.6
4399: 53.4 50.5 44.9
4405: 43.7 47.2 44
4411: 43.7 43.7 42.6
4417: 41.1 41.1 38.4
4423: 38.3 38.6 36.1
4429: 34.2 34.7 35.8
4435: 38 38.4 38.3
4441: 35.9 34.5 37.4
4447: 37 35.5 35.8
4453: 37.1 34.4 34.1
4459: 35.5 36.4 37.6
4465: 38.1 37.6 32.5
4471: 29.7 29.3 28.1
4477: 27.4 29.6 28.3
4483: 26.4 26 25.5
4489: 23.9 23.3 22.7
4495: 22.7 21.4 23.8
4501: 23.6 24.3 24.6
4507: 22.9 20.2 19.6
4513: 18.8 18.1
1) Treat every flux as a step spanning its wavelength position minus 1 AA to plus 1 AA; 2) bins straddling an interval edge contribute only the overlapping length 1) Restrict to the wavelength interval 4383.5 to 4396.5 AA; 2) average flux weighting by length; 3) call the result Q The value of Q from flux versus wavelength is 67.6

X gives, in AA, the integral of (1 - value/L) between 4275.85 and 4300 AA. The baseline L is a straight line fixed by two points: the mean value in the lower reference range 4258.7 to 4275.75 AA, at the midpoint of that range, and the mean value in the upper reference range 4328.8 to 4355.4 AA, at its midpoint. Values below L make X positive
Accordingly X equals 9.3 AA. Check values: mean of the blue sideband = 21.6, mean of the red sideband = 48.9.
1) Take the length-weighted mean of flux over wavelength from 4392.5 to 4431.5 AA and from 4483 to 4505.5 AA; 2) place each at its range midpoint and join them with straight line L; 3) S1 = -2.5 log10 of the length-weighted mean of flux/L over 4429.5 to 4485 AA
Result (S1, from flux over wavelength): -0.03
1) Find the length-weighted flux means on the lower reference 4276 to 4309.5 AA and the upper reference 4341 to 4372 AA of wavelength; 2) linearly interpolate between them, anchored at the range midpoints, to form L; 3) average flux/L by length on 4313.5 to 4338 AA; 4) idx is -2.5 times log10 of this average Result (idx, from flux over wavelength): 0.235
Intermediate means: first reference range 21.6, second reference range 70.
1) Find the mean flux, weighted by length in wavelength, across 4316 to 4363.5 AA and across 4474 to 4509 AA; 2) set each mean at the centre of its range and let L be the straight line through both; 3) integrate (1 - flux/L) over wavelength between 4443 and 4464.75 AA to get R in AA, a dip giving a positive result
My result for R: -3.7 AA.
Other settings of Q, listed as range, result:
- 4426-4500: 32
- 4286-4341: 31.4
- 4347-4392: 59.2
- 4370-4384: 21.9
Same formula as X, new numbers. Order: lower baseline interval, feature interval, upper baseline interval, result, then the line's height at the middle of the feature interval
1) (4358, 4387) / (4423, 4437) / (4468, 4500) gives 1.3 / 40.4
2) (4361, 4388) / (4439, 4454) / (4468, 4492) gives -0.1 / 36.2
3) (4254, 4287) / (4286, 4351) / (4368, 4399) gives 0.2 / 32.7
